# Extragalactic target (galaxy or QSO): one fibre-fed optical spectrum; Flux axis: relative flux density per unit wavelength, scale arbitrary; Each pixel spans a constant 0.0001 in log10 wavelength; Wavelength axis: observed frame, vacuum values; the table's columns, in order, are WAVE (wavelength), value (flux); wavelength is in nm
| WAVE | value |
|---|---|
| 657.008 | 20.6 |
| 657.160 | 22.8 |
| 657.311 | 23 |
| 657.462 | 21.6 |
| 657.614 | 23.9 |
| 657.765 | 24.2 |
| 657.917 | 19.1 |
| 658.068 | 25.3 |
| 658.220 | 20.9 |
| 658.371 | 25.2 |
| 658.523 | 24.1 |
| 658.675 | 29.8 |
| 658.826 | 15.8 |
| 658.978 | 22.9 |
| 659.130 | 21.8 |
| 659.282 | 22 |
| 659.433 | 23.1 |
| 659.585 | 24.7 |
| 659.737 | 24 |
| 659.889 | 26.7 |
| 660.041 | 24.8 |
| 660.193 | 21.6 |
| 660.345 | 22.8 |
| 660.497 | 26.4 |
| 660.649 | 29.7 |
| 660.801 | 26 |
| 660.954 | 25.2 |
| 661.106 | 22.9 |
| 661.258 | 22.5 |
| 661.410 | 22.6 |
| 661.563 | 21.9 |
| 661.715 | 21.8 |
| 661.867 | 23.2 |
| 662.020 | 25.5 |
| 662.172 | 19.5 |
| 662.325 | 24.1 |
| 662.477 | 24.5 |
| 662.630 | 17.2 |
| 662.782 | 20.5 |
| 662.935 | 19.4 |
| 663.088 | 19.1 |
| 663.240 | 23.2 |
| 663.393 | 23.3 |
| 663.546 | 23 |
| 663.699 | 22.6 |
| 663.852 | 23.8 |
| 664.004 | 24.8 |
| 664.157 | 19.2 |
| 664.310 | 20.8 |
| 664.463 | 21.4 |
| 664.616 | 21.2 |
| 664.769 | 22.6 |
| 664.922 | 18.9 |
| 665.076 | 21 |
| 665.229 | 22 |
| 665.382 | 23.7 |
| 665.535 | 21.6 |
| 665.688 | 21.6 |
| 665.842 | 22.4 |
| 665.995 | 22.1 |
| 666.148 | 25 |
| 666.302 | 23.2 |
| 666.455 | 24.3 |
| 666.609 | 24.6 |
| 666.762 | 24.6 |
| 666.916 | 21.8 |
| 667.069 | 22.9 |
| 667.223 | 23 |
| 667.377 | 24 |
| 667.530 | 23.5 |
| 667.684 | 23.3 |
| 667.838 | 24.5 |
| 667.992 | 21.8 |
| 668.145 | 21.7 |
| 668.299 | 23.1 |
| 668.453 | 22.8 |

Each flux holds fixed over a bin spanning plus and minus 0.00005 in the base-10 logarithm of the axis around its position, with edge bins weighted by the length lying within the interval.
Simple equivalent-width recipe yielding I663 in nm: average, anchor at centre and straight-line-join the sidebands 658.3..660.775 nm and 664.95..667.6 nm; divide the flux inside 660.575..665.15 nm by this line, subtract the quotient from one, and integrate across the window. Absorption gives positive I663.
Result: 0.228 nm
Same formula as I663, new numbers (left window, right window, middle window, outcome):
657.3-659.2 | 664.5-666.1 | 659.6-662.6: -0.19 nm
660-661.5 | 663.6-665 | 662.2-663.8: 0.07 nm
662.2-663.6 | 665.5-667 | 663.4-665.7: 0.04 nm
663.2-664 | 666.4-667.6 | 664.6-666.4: 0.10 nm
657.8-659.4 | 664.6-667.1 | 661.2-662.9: 0.05 nm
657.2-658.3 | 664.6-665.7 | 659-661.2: -0.20 nm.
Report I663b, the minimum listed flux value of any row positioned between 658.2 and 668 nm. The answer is 15.8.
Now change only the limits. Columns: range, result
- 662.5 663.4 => 17.2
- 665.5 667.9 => 21.6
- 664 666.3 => 18.9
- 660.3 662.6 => 19.5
